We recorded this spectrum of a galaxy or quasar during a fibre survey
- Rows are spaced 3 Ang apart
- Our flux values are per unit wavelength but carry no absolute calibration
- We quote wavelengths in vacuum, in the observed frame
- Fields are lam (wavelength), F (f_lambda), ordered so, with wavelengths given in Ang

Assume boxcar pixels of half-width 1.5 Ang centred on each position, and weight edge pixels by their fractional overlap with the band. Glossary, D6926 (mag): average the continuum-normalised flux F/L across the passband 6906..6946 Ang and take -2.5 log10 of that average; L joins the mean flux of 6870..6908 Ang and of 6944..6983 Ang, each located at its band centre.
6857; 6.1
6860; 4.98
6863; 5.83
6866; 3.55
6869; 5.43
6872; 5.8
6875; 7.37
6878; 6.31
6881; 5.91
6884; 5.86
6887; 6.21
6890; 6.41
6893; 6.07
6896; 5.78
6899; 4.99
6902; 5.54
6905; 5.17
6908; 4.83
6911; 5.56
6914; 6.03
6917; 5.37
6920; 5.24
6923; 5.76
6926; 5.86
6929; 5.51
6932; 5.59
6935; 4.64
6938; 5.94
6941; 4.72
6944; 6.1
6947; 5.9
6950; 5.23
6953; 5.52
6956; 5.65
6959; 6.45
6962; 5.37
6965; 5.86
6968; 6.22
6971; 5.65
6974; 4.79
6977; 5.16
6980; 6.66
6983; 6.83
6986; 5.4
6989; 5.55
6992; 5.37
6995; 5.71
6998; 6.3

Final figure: 0.07 mag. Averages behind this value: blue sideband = 5.9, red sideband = 5.76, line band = 5.47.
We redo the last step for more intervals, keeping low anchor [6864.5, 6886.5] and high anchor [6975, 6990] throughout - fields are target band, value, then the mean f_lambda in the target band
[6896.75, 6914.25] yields 0.09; 5.32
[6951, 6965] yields 0.02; 5.74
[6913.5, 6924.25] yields 0.05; 5.56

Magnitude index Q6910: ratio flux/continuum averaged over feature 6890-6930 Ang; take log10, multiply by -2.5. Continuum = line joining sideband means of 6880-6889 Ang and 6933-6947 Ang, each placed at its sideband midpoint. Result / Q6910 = 0.04 mag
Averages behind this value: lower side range 6.02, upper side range 5.42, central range 5.55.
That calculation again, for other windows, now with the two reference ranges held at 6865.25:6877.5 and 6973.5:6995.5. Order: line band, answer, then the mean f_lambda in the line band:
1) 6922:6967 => 0.02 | 5.61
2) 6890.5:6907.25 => 0.04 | 5.53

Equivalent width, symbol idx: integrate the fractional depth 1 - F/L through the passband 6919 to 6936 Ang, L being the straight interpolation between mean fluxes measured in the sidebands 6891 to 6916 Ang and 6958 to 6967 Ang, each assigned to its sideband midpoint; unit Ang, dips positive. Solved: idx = 0.6 Ang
